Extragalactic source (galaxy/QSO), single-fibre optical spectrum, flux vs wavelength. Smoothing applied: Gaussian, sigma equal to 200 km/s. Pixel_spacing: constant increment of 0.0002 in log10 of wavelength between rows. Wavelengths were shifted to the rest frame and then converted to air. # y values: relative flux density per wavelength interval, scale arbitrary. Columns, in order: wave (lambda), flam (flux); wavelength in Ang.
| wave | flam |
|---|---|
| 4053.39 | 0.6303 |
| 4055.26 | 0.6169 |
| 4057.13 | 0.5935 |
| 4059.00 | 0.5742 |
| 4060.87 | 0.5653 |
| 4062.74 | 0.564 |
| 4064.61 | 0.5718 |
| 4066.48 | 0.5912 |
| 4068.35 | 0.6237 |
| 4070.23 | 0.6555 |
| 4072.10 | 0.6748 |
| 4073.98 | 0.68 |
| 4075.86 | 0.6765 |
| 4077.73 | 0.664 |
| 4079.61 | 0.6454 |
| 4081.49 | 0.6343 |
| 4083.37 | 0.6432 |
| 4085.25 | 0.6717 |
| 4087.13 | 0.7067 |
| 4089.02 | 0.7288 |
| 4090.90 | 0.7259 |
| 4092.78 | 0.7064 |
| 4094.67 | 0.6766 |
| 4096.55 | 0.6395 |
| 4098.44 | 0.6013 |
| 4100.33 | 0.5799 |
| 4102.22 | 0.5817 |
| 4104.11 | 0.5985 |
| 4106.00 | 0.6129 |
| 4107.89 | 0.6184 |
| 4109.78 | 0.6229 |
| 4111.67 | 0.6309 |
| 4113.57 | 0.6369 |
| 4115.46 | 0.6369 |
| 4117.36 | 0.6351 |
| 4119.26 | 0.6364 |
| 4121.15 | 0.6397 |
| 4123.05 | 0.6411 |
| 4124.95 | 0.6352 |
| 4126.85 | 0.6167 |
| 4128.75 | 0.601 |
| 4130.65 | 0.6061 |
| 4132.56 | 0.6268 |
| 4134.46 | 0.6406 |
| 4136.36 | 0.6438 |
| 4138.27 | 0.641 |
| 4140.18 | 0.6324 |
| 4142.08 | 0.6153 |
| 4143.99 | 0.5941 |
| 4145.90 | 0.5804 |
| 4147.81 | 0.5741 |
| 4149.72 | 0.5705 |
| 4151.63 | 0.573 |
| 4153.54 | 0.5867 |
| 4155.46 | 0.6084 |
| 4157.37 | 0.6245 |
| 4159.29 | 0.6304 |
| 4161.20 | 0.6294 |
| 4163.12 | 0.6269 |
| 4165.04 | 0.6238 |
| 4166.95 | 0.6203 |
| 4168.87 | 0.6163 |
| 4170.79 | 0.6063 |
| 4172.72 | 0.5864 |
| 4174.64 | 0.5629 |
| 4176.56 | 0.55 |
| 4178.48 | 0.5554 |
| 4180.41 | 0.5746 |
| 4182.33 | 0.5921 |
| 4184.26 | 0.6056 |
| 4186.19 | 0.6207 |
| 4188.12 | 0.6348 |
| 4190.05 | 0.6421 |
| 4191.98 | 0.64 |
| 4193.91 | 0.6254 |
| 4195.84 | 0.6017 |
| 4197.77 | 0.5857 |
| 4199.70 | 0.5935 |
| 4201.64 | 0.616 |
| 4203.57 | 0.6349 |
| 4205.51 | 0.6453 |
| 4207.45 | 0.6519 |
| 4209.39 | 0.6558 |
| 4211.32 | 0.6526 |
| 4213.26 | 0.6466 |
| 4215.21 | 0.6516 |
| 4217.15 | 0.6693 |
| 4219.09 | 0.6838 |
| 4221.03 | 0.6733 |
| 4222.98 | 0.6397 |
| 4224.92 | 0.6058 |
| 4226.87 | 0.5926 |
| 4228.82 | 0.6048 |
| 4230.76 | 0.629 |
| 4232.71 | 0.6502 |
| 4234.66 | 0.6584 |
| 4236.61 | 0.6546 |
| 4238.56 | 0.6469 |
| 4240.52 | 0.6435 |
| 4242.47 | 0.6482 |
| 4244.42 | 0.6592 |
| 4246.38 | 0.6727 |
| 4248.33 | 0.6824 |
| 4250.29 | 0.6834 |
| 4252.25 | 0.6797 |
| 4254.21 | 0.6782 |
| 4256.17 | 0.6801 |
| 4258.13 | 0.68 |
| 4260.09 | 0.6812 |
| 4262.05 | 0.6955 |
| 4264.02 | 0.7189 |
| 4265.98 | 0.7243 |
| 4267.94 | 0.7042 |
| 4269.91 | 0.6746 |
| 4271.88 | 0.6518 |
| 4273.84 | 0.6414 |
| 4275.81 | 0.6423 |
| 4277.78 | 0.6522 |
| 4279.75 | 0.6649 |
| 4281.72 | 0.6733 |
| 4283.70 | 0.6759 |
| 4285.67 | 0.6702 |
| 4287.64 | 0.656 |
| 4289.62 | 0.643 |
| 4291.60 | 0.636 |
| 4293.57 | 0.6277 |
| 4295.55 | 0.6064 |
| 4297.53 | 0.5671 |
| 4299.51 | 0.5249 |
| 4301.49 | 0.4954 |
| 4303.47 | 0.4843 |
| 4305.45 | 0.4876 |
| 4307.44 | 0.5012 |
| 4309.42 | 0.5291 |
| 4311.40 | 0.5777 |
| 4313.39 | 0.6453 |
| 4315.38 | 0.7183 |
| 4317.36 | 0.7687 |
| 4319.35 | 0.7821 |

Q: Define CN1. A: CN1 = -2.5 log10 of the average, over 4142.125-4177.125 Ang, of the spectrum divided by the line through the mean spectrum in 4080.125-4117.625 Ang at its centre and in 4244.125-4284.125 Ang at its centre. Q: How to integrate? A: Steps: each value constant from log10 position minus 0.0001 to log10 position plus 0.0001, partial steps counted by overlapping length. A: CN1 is 0.10 mag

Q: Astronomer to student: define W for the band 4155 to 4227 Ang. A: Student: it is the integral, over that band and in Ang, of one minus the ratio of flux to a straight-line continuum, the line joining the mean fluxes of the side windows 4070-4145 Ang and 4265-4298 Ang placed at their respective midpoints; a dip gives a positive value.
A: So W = 3.0 Ang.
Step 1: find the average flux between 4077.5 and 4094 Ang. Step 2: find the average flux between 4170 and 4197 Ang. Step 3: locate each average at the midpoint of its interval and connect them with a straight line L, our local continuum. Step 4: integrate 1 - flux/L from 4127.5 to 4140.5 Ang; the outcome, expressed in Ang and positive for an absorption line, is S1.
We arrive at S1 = 0.28 Ang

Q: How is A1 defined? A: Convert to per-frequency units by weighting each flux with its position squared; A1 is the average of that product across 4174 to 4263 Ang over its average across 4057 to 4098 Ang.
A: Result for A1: 1.1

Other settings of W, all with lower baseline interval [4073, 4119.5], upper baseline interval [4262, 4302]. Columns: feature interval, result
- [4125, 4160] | 2.0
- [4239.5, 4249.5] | -0.2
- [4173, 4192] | 1.5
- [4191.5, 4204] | 0.7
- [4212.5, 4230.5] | 0.2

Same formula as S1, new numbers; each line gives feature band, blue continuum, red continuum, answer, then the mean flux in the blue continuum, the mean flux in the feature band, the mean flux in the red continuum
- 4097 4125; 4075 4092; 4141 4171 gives 1.28 Ang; 0.678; 0.62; 0.605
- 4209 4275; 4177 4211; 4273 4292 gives -2.54 Ang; 0.616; 0.662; 0.656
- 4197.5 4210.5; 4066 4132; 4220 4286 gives 0.55 Ang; 0.642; 0.629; 0.663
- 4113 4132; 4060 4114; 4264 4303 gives 0.32 Ang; 0.639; 0.628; 0.638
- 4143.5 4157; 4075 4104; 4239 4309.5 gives 1.36 Ang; 0.657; 0.585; 0.638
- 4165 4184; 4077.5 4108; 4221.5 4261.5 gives 1.88 Ang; 0.65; 0.588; 0.654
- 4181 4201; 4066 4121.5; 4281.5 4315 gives 0.17 Ang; 0.646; 0.613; 0.588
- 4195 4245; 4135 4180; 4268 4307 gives -2.46 Ang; 0.602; 0.638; 0.615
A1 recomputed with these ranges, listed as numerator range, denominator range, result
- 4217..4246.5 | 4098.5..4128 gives 1.10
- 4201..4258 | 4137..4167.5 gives 1.11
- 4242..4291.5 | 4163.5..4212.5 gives 1.14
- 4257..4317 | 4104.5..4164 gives 1.10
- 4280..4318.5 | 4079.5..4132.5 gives 1.04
